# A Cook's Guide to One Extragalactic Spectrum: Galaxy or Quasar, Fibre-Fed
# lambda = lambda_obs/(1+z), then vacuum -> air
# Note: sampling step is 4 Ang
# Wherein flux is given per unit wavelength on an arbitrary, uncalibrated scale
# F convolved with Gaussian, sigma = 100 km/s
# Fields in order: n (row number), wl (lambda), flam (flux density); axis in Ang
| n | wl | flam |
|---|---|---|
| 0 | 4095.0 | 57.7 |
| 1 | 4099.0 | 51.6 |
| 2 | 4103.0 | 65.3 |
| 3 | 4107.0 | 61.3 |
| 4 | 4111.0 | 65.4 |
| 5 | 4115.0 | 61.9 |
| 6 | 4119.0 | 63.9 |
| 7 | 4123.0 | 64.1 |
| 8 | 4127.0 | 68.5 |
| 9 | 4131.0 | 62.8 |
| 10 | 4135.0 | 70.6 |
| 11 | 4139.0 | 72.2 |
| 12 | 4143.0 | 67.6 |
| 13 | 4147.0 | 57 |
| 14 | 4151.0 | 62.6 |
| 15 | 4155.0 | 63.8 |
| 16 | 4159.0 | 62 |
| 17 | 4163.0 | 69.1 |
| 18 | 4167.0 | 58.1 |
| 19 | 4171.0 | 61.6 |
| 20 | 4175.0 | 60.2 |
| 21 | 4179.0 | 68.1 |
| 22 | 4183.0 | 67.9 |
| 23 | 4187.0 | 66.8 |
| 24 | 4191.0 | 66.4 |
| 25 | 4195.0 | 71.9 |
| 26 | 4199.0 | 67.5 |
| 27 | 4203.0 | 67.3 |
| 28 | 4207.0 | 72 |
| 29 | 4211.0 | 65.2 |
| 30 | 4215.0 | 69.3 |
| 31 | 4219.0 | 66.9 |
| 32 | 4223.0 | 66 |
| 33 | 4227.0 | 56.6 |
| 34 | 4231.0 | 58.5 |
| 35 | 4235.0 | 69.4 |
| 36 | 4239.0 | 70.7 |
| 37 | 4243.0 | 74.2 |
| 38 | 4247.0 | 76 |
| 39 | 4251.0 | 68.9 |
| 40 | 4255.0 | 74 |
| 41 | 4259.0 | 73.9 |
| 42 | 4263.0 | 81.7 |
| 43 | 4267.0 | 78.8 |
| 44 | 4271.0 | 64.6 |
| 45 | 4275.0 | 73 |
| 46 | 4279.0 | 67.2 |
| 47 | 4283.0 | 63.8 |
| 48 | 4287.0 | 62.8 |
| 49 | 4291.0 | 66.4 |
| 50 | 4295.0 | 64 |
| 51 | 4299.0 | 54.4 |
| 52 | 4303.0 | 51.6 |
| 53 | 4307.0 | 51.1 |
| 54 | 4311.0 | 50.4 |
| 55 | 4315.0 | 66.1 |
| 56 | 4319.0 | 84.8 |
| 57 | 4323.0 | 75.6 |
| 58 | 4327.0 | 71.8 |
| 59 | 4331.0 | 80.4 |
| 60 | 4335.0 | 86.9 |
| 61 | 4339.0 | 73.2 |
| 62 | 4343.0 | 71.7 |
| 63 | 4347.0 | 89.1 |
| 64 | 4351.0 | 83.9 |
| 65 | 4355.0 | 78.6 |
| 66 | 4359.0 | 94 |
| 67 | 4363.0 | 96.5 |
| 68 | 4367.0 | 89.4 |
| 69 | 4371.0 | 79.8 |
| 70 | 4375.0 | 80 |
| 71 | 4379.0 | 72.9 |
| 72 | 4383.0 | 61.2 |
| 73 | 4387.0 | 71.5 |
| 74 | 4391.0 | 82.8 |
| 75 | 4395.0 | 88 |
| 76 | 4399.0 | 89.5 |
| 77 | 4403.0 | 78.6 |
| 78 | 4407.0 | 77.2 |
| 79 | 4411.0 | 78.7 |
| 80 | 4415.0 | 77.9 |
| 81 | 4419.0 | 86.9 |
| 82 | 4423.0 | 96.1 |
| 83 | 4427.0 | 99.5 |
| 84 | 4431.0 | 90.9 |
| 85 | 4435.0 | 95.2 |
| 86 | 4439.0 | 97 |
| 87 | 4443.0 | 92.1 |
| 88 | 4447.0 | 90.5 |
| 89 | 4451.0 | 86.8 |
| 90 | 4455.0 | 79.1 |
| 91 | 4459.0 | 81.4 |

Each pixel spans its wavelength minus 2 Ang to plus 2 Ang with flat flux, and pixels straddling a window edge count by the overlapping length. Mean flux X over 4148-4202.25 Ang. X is 65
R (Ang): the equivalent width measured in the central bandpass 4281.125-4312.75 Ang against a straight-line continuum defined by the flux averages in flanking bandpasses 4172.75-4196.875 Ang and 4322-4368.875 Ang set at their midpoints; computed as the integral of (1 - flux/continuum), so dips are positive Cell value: 8.0 Ang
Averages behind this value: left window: 66.8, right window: 82.7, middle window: 58.1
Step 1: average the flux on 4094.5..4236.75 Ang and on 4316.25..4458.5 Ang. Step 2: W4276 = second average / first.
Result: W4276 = 1.3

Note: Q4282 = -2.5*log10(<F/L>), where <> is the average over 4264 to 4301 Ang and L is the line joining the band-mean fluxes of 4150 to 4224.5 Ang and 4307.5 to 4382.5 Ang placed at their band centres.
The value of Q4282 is 0.11 mag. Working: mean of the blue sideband 66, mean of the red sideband 78.3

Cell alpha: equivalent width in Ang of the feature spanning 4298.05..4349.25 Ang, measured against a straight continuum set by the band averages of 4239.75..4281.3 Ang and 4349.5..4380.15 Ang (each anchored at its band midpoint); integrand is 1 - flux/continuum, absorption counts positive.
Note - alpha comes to 6.5 Ang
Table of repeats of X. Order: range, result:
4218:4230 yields 62.5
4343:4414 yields 81.5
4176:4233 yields 66.3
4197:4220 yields 68.1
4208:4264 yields 69.2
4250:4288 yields 71.1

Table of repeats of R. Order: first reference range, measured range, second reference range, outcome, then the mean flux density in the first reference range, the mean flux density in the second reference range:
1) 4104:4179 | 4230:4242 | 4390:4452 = 0.8 Ang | 64.2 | 88.1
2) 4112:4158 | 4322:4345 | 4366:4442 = 0.7 Ang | 64.9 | 83.9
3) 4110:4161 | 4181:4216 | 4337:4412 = 0.4 Ang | 64.8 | 80.9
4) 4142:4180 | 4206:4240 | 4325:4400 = 1.3 Ang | 62.8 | 81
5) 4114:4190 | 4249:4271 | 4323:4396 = -0.5 Ang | 64.7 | 80.4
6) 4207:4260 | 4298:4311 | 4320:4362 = 4.2 Ang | 68.5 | 81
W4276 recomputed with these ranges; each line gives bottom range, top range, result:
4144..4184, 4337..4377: 1.33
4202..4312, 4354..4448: 1.28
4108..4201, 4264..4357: 1.08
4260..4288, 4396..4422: 1.16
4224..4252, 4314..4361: 1.18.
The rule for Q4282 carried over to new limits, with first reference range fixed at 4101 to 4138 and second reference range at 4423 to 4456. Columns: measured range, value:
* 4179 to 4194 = 0.05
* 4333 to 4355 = 0.04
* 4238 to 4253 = 0.05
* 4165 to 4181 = 0.13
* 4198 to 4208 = 0.05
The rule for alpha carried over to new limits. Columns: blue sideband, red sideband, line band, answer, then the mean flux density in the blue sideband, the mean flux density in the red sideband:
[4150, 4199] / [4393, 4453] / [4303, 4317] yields 4.1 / 65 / 88.3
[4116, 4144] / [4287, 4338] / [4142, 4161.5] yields 1.3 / 66.9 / 66.9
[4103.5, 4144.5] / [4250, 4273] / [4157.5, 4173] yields 1.2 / 65.8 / 73.9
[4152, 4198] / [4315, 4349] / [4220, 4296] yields 3.3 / 65.1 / 78.4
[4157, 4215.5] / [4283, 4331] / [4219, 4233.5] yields 0.9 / 66.1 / 64.3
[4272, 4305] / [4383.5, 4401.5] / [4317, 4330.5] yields -1.7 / 63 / 81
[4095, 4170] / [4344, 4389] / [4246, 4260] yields 0.0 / 63.6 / 81.3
